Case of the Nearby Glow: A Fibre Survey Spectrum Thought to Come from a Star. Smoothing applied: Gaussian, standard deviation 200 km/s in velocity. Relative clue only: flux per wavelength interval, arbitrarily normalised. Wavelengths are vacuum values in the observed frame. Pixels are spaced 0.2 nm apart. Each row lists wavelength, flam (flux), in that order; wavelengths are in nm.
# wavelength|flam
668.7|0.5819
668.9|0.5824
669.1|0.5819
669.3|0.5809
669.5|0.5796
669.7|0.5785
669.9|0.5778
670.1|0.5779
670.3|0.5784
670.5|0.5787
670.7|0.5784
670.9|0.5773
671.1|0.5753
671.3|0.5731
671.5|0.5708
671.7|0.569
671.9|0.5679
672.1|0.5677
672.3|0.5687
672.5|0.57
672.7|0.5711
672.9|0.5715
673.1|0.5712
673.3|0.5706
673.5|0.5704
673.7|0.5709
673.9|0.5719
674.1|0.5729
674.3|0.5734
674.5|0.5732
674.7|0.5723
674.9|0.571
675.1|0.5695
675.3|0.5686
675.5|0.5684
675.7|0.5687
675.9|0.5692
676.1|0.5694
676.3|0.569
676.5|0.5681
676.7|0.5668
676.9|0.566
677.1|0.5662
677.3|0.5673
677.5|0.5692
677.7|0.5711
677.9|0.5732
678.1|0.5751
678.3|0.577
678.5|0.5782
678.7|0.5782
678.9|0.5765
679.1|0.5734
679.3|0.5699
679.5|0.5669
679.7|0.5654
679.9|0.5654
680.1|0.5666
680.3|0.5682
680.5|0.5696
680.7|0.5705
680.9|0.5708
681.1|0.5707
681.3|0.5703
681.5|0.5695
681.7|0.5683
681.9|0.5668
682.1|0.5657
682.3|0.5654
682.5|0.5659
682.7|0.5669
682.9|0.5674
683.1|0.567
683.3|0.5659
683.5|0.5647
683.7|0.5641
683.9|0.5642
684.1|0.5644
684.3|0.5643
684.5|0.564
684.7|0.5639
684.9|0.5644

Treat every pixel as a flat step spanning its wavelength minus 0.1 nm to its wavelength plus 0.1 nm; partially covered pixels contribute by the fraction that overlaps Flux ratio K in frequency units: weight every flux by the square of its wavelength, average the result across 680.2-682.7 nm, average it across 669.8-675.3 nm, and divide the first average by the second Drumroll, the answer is 1.0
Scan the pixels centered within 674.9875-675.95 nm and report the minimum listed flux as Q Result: 0.5684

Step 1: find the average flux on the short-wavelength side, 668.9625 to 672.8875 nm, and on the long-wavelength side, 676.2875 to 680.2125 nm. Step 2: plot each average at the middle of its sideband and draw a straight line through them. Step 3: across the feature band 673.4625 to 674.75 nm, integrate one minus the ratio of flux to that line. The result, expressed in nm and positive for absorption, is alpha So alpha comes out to 0.00 nm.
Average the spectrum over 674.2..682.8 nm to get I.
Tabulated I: 0.57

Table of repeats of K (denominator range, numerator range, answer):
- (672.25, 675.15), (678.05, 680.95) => 1.02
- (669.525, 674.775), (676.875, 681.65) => 1.02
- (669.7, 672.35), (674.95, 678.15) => 1.01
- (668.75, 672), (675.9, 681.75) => 1.01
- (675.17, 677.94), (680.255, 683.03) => 1.01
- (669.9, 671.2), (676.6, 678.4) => 1.01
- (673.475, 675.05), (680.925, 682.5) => 1.02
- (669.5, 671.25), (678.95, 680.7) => 1.01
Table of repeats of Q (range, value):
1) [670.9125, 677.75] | 0.566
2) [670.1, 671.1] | 0.5753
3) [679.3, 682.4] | 0.5654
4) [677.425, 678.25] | 0.5692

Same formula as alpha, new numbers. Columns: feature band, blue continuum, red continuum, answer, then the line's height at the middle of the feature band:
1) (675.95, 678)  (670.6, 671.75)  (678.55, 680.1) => 0.011 nm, 0.572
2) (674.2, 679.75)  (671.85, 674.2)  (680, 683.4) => -0.014 nm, 0.569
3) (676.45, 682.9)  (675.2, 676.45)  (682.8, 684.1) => -0.028 nm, 0.567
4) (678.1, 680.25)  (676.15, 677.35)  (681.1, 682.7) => -0.017 nm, 0.567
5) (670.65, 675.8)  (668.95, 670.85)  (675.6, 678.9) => 0.038 nm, 0.575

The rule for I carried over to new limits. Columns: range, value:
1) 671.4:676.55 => 0.57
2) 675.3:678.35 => 0.569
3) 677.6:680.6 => 0.572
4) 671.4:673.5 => 0.57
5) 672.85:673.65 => 0.571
